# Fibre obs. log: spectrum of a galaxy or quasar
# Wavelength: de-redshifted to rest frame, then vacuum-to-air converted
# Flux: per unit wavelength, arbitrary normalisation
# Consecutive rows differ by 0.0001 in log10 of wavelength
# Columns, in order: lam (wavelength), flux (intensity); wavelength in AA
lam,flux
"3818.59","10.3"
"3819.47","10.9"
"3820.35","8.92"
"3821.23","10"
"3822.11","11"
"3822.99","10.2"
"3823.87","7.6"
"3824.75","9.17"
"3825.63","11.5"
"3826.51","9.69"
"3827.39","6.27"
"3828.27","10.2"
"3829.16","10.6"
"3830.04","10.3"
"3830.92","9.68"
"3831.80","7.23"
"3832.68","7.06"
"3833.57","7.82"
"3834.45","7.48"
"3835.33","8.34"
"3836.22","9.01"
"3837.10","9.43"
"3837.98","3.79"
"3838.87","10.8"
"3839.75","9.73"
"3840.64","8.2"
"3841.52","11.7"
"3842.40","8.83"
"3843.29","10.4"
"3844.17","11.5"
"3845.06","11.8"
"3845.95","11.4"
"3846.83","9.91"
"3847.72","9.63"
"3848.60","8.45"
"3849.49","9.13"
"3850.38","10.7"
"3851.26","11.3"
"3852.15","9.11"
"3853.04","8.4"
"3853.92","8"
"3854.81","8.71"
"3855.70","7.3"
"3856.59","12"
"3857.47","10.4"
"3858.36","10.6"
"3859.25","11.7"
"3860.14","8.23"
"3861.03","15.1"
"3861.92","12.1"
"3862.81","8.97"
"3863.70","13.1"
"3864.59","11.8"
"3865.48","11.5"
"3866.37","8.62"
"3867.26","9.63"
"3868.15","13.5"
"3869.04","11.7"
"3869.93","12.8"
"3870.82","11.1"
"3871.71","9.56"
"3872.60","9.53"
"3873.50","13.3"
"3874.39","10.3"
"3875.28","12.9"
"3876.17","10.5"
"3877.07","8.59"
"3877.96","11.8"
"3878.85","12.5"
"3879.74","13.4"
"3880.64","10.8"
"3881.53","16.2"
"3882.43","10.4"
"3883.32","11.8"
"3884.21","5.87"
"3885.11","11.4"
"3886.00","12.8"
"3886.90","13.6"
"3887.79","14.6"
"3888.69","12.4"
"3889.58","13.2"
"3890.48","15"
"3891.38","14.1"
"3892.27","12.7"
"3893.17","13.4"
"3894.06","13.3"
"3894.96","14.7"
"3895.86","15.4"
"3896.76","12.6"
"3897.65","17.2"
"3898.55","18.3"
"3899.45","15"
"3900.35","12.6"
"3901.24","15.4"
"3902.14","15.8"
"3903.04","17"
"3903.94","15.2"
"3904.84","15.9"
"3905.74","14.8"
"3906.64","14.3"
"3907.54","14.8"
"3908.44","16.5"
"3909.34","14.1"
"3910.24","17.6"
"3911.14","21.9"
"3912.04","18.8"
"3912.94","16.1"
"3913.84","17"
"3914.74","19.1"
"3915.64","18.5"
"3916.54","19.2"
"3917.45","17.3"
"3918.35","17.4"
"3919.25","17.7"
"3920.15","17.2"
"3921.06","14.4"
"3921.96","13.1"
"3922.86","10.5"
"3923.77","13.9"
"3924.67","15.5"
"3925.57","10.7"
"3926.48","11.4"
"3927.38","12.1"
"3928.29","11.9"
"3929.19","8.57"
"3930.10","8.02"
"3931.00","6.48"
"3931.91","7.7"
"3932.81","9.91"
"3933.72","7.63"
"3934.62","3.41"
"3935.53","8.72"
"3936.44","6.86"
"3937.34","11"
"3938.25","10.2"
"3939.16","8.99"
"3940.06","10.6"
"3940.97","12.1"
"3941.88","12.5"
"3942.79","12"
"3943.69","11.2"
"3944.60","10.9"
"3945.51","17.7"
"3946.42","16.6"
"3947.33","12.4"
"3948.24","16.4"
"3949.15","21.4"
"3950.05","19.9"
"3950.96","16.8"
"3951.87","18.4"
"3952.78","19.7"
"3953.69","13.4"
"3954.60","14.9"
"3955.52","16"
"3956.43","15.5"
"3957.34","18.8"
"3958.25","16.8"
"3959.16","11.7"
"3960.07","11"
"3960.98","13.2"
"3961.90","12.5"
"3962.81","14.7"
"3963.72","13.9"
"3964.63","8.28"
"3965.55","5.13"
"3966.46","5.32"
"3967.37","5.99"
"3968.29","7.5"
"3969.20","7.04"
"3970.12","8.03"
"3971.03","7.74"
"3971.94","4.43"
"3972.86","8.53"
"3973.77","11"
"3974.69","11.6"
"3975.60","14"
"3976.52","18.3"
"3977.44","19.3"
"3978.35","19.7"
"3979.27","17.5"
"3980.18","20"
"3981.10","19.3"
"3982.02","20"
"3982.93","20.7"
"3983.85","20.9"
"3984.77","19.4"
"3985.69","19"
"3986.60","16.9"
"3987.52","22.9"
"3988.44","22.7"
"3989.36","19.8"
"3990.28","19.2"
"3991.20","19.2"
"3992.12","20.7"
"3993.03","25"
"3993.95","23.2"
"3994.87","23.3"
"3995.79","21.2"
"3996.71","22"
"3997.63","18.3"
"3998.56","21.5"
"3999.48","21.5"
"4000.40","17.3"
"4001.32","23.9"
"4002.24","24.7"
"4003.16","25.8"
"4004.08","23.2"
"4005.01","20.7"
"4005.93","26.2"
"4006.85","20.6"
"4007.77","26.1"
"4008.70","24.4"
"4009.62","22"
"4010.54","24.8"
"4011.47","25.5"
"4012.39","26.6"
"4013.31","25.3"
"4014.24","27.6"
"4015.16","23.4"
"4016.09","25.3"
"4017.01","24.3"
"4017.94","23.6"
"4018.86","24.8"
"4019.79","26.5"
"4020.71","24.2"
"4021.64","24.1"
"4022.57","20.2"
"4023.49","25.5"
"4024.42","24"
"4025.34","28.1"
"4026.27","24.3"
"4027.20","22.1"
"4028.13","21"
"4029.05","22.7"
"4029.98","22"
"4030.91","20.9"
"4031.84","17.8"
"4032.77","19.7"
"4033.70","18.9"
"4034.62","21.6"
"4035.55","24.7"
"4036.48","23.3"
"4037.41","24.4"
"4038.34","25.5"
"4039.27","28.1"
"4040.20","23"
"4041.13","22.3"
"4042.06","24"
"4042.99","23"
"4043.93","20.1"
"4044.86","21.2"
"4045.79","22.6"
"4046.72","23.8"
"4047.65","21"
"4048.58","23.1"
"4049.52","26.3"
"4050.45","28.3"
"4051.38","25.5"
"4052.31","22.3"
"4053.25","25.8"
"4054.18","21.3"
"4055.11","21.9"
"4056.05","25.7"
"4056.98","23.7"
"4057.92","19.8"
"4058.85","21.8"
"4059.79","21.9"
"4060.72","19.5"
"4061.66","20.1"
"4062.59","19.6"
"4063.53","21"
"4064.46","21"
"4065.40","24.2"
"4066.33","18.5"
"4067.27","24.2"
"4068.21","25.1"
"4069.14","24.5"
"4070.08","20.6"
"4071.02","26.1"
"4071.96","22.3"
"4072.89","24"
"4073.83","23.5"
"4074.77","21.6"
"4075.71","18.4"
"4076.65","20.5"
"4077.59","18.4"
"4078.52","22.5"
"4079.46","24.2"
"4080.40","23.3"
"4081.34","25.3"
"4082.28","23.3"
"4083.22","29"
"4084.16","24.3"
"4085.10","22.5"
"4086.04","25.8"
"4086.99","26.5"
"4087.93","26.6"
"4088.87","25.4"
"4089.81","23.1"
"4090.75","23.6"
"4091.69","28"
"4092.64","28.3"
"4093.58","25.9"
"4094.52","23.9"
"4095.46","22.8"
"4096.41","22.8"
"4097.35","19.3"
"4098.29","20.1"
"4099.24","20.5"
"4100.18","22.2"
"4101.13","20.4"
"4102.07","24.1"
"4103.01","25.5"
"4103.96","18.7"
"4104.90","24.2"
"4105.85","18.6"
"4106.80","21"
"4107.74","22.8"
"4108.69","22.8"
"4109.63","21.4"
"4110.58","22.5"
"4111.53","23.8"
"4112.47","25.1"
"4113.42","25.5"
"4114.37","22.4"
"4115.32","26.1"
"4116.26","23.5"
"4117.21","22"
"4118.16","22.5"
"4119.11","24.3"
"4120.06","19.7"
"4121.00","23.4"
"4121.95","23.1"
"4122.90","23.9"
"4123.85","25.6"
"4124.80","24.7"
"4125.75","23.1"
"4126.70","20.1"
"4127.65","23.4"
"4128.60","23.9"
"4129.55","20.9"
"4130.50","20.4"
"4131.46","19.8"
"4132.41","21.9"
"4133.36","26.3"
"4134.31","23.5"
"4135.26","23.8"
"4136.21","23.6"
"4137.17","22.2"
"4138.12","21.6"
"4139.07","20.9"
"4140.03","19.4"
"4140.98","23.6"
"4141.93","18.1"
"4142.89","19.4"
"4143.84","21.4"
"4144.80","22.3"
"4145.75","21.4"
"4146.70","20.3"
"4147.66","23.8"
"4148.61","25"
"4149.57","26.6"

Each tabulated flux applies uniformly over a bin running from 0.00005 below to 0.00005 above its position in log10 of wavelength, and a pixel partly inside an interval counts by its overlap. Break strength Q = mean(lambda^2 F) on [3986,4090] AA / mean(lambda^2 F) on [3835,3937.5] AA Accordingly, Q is 2.03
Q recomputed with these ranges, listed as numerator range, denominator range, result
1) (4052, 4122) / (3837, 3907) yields 2.17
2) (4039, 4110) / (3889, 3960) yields 1.75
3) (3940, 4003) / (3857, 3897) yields 1.41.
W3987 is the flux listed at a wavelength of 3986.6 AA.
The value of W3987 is 16.9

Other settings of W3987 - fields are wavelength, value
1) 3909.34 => 14.1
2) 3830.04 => 10.3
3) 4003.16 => 25.8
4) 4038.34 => 25.5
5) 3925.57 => 10.7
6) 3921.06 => 14.4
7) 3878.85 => 12.5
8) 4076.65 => 20.5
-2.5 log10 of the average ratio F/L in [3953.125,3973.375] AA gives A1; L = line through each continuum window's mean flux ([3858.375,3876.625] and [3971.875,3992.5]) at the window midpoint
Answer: 0.45 mag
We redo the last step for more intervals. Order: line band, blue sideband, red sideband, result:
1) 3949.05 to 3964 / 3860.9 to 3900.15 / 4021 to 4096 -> 0.09 mag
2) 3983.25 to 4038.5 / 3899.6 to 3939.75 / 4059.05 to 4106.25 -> -0.21 mag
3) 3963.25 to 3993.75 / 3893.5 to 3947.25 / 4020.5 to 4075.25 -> 0.19 mag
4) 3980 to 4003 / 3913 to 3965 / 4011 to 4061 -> -0.12 mag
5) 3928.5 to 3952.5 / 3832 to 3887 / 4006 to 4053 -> 0.38 mag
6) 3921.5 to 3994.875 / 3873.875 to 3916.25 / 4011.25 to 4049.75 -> 0.32 mag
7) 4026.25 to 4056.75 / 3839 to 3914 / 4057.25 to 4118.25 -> -0.12 mag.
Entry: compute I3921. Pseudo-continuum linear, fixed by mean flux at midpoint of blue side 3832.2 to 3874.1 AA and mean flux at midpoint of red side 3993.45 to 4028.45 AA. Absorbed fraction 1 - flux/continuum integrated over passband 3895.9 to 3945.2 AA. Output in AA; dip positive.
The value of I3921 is 6.5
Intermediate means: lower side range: 10.1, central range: 13.5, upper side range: 23.6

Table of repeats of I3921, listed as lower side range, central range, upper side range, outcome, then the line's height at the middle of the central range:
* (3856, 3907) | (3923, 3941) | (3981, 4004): 7.4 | 16.5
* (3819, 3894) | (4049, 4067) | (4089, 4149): -2.5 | 19.9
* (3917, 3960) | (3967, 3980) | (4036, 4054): 3.9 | 16.6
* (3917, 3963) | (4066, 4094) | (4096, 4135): -4.3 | 20.7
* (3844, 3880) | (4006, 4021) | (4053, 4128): -4.7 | 18.8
